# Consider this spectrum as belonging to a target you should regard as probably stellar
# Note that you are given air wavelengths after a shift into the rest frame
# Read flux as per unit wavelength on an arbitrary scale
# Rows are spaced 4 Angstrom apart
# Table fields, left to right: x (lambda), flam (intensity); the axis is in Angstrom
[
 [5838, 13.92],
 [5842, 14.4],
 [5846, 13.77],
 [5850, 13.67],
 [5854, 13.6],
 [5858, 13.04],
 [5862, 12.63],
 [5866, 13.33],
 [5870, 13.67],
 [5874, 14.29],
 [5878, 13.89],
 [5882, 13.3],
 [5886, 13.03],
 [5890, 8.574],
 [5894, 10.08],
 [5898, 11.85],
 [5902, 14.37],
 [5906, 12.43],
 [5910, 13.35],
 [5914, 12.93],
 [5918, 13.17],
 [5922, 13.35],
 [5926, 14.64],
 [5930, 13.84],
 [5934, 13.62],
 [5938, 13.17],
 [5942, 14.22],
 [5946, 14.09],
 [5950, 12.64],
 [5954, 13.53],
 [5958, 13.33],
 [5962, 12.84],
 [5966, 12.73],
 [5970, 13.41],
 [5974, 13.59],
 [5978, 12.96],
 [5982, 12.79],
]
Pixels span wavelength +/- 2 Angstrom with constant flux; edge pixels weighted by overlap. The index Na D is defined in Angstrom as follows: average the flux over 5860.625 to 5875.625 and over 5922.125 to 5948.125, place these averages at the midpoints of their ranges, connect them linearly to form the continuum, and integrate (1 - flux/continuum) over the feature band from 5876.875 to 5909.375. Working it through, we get 3.44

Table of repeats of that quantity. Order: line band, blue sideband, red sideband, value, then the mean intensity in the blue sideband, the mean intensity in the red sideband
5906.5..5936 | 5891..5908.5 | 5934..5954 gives -1.7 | 12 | 13.5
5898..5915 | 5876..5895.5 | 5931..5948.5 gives -0.8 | 11.8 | 13.7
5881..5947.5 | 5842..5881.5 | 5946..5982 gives 2.1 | 13.6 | 13.2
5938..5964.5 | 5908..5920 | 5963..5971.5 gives -0.7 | 13.2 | 13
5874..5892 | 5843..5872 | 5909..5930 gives 1.4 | 13.4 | 13.5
